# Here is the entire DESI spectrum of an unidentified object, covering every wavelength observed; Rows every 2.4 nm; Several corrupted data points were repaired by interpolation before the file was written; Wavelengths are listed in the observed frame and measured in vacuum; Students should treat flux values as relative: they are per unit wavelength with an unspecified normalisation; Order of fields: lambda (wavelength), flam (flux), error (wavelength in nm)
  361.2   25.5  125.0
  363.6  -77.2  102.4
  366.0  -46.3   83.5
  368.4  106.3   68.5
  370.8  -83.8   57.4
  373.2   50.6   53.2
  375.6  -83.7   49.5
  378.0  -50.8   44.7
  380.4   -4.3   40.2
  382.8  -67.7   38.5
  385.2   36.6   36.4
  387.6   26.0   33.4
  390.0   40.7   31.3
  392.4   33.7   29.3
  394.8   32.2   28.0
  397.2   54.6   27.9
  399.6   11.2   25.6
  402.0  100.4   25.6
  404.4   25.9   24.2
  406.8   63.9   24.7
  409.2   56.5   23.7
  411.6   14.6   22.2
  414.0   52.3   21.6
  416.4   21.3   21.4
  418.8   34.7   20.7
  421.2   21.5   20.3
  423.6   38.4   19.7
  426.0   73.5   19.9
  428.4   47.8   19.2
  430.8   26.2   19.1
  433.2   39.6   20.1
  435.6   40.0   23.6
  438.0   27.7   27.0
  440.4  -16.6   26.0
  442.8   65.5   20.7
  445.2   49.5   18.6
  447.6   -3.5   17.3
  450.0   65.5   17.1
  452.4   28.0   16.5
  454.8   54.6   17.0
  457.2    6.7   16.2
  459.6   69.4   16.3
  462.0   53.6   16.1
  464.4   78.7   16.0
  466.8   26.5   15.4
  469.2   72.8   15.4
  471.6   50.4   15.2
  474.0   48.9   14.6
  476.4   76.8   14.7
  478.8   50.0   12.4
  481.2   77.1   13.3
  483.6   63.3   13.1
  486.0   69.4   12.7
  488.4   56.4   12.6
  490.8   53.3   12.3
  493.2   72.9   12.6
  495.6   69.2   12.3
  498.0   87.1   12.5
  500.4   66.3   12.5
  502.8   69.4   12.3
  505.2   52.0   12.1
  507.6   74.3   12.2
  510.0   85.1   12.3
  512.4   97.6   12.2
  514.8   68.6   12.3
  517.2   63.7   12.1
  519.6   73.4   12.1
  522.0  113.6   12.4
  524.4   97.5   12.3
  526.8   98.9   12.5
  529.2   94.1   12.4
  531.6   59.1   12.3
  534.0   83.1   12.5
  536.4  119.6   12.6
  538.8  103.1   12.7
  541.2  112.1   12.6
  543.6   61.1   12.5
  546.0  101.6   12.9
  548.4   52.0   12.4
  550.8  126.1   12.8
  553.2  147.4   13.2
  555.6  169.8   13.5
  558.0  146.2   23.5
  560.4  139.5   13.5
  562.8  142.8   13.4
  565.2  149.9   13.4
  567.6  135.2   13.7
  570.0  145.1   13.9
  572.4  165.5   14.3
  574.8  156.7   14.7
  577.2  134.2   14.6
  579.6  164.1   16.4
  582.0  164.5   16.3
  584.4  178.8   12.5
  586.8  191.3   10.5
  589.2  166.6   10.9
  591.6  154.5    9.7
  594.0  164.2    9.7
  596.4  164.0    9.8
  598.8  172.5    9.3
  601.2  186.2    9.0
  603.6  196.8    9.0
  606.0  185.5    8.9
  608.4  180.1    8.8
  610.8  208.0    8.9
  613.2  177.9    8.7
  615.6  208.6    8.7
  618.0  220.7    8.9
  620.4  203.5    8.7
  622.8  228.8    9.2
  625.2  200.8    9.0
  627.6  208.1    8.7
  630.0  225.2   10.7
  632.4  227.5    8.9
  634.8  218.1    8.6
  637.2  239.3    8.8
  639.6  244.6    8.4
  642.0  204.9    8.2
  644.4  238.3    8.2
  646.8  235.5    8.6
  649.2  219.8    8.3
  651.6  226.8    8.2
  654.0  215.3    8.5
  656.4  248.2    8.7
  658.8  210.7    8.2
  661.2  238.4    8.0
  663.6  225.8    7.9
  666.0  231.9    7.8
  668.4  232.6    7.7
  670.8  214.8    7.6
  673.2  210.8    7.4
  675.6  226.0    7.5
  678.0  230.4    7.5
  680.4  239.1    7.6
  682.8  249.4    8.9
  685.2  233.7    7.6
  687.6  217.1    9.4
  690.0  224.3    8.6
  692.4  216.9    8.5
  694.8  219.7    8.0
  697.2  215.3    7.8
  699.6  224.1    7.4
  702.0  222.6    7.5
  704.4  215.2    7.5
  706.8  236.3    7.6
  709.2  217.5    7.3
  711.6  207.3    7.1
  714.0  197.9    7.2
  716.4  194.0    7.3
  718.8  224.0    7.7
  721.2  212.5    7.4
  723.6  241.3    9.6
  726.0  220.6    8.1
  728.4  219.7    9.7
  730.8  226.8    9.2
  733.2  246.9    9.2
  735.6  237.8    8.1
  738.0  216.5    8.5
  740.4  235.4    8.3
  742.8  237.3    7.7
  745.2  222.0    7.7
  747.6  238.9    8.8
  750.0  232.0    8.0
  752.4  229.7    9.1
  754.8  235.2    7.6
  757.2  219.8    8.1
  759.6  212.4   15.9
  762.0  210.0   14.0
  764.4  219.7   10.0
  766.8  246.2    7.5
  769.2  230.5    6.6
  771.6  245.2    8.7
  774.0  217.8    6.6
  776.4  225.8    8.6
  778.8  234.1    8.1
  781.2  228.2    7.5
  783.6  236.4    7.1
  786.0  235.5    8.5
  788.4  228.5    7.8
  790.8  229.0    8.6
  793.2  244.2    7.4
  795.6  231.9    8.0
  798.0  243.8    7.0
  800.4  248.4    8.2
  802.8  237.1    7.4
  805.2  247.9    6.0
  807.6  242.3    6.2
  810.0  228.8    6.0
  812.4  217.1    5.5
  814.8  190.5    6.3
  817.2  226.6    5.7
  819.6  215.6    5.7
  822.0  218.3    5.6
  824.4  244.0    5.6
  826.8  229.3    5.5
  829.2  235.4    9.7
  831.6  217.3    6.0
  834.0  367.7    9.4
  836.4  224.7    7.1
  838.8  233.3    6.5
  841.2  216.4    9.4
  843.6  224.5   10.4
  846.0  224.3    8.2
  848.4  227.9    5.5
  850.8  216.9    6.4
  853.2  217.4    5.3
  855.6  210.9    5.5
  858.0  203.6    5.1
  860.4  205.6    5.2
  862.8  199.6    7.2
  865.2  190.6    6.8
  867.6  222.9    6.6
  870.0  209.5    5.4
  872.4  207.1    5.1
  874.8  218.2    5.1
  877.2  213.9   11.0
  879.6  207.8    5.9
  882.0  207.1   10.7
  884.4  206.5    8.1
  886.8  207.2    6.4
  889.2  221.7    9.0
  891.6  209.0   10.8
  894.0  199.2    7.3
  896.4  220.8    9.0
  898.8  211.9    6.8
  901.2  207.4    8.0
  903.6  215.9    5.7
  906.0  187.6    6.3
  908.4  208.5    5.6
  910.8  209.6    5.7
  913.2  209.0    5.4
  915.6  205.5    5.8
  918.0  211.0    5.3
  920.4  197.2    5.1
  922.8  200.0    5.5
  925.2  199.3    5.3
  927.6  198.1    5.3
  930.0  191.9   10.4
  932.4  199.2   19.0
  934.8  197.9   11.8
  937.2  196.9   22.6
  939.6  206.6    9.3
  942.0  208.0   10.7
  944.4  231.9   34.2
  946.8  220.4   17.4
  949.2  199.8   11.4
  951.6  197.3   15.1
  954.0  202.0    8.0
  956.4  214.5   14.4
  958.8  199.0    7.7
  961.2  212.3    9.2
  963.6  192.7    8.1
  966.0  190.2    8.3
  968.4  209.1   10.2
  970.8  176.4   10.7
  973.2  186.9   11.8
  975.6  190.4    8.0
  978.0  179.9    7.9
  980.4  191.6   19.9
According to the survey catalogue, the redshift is 0.381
